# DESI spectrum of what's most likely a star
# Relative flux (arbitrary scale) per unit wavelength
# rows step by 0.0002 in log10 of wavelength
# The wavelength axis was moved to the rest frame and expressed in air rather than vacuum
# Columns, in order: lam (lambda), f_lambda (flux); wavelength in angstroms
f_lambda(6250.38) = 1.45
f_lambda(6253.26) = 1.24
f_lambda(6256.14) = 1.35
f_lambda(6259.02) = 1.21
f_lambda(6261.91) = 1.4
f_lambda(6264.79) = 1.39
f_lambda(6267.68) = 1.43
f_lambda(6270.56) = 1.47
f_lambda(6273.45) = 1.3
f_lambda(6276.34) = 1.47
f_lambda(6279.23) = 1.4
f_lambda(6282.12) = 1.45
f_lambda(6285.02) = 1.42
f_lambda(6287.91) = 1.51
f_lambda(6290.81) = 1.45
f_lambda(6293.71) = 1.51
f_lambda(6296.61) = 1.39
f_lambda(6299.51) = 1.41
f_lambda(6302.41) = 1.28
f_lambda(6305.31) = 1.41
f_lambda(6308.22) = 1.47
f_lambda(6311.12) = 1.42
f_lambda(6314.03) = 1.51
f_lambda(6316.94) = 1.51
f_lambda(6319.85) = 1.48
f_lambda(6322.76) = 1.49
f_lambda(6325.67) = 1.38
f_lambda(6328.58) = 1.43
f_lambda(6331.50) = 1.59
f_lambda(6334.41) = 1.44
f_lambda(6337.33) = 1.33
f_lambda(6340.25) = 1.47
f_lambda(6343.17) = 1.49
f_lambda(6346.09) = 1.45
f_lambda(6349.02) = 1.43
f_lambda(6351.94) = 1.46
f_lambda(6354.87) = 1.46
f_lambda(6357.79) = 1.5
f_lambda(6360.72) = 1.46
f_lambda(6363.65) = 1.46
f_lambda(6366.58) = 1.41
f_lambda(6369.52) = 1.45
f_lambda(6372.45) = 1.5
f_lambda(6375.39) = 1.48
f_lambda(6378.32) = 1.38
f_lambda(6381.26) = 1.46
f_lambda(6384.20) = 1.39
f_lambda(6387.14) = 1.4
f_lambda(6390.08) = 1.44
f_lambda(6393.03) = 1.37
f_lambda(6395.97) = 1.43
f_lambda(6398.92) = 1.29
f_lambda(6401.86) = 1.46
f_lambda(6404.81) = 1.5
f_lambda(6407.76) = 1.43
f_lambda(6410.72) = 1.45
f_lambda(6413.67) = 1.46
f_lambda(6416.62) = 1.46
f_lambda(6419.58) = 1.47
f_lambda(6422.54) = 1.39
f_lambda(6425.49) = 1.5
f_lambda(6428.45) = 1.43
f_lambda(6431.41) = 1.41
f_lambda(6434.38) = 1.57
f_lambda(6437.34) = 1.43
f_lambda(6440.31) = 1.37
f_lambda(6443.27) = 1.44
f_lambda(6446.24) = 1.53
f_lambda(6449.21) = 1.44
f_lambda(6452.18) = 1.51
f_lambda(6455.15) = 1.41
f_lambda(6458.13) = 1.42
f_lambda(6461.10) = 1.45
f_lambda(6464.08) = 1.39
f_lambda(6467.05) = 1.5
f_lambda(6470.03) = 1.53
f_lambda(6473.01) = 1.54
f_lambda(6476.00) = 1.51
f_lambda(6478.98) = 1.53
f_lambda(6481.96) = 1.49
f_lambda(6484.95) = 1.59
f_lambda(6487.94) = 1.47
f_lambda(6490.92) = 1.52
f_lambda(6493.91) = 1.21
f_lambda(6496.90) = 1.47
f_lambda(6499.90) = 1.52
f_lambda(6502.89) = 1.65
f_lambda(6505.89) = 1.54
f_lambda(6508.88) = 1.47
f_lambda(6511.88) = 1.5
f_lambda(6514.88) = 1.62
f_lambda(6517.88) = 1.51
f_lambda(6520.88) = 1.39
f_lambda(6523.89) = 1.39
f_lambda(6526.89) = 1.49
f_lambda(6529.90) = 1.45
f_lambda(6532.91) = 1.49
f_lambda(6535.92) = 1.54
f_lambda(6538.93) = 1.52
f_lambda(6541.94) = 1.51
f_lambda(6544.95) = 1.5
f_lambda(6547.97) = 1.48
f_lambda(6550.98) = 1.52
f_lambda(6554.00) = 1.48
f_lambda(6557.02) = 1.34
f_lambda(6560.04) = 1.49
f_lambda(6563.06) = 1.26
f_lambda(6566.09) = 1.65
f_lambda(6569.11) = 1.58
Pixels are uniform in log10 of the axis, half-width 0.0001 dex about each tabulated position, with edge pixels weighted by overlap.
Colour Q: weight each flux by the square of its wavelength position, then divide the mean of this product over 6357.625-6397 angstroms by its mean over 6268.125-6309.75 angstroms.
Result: 1.04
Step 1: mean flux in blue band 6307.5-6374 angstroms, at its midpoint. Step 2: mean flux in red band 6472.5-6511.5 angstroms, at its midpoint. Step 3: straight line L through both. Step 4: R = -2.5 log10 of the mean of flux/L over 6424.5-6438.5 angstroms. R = 0.01 mag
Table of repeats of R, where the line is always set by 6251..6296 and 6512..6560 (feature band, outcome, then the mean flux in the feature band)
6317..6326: -0.04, 1.47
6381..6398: 0.02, 1.41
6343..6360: -0.03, 1.46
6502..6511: -0.05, 1.54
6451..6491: -0.02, 1.49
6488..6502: 0.02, 1.44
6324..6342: -0.02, 1.44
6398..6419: 0.00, 1.44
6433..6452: -0.01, 1.47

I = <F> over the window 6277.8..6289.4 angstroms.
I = 1.44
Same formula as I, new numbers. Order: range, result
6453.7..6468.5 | 1.43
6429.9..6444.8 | 1.44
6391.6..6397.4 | 1.4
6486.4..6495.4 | 1.4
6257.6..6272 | 1.38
